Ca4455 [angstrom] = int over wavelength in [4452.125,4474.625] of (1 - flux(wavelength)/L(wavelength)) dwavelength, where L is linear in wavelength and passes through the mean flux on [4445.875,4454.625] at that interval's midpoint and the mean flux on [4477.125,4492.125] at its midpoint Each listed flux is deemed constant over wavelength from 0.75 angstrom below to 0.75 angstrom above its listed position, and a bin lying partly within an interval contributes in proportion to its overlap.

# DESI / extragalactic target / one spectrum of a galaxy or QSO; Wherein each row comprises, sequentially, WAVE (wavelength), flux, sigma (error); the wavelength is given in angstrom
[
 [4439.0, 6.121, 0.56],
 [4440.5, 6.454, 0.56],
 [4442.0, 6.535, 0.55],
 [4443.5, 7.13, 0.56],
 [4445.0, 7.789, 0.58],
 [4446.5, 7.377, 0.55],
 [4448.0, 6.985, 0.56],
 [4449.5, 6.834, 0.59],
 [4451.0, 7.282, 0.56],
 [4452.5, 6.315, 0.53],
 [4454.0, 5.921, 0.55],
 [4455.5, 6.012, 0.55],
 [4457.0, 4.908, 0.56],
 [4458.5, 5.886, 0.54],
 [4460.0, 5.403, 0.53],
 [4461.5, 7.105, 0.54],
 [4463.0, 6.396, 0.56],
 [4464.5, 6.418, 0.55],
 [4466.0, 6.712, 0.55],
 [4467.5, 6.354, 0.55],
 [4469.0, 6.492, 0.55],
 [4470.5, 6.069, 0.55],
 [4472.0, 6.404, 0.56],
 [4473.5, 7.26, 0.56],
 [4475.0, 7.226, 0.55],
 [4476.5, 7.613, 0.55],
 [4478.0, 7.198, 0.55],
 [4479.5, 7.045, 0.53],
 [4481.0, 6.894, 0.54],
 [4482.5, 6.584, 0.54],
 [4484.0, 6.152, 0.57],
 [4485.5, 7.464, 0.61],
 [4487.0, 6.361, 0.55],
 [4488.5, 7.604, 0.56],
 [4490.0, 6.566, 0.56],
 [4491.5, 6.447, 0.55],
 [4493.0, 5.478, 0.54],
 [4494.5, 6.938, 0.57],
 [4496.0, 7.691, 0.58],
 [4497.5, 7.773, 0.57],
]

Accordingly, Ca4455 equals 1.82 angstrom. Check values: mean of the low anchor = 6.79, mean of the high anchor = 6.84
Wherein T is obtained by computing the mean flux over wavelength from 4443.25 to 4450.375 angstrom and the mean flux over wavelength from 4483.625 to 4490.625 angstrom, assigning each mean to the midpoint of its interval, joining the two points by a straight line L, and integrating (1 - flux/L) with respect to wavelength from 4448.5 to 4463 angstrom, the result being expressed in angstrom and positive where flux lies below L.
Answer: 1.9 angstrom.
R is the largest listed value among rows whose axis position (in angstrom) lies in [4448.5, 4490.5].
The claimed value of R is 7.613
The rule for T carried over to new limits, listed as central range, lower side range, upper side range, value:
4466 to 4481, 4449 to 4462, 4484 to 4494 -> -1.0 angstrom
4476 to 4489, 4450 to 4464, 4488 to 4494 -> -1.1 angstrom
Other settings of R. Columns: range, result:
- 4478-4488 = 7.464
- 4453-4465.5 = 7.105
